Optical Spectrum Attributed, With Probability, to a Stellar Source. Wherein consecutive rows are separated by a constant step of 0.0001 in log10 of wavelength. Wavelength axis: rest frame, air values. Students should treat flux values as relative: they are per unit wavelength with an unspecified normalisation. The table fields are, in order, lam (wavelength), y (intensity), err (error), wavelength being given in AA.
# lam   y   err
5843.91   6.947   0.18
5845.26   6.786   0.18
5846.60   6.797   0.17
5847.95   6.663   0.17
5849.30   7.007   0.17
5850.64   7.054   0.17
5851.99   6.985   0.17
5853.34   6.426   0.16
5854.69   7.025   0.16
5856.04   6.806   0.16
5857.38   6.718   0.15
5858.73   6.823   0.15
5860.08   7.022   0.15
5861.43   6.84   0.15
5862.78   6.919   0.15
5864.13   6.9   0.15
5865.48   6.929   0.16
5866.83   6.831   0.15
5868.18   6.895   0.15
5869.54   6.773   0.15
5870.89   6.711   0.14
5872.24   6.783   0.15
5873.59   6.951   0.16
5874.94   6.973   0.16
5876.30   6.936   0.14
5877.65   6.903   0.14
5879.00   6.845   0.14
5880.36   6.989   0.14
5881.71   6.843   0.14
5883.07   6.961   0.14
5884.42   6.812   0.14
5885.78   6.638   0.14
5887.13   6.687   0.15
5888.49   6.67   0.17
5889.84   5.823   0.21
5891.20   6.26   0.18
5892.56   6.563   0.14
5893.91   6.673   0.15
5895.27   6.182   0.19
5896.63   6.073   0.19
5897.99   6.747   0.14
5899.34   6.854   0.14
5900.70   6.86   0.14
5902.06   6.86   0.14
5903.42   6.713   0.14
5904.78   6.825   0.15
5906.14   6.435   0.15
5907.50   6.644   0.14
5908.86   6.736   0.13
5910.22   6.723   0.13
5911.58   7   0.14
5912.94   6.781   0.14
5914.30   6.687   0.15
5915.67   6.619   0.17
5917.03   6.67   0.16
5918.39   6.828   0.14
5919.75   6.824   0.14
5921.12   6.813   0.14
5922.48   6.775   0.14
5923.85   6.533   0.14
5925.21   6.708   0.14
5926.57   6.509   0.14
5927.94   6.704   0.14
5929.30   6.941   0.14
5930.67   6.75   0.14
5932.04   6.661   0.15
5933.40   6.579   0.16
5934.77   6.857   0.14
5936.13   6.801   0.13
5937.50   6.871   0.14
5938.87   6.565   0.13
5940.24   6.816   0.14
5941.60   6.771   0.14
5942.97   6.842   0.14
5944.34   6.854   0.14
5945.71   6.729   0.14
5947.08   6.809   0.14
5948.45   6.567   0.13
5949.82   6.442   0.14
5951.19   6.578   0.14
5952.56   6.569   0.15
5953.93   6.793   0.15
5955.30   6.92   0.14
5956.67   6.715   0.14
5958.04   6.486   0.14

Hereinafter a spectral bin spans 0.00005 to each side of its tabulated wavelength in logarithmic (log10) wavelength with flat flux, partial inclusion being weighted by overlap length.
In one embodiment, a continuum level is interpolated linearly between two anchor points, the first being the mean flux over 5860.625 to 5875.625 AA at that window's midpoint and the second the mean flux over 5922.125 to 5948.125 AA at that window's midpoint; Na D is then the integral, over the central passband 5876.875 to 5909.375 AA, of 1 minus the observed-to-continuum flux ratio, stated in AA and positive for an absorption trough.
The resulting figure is 0.8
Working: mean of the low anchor 6.86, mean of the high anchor 6.74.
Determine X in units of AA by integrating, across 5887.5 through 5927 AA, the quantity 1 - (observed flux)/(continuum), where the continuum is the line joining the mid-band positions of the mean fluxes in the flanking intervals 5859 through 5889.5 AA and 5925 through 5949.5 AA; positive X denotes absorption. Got 0.9 AA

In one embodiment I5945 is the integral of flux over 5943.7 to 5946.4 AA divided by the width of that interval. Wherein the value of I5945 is 6.79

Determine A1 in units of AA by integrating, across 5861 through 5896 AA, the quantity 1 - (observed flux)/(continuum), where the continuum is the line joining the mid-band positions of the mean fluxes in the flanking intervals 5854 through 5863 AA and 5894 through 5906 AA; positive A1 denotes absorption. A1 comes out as 0.1 AA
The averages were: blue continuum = 6.88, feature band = 6.74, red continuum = 6.63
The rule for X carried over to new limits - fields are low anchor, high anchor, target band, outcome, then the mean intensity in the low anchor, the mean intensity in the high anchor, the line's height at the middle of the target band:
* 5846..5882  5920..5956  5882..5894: 0.4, 6.86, 6.72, 6.82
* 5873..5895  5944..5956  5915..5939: -0.1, 6.71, 6.69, 6.7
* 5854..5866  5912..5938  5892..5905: 0.3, 6.89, 6.73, 6.8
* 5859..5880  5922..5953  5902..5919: 0.1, 6.88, 6.71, 6.77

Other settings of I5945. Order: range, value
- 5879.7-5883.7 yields 6.93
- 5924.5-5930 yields 6.72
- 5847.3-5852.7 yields 6.92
